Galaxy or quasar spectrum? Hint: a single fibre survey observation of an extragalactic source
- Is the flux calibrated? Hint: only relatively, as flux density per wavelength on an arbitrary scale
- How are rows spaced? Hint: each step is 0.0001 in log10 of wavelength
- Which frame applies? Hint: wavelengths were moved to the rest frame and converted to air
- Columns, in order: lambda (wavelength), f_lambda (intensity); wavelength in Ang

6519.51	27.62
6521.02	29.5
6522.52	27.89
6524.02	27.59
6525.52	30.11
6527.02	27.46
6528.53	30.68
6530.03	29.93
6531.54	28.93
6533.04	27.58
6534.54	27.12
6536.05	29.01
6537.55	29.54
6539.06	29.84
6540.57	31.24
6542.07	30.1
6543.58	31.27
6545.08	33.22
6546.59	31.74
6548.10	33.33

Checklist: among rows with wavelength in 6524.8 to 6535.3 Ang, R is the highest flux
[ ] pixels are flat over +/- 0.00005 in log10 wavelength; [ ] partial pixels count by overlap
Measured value 30.68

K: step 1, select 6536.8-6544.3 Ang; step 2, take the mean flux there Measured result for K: 30.4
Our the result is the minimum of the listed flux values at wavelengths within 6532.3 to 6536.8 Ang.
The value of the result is 27.12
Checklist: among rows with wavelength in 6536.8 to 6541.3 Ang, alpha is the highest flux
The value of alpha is 31.24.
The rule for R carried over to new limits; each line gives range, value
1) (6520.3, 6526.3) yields 30.11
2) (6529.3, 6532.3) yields 29.93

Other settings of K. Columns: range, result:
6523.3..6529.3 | 29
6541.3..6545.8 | 31.6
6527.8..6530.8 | 30.3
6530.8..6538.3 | 28.5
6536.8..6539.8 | 29.7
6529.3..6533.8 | 28.8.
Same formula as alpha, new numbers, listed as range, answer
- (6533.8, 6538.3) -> 29.54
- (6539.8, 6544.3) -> 31.27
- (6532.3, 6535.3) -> 27.58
